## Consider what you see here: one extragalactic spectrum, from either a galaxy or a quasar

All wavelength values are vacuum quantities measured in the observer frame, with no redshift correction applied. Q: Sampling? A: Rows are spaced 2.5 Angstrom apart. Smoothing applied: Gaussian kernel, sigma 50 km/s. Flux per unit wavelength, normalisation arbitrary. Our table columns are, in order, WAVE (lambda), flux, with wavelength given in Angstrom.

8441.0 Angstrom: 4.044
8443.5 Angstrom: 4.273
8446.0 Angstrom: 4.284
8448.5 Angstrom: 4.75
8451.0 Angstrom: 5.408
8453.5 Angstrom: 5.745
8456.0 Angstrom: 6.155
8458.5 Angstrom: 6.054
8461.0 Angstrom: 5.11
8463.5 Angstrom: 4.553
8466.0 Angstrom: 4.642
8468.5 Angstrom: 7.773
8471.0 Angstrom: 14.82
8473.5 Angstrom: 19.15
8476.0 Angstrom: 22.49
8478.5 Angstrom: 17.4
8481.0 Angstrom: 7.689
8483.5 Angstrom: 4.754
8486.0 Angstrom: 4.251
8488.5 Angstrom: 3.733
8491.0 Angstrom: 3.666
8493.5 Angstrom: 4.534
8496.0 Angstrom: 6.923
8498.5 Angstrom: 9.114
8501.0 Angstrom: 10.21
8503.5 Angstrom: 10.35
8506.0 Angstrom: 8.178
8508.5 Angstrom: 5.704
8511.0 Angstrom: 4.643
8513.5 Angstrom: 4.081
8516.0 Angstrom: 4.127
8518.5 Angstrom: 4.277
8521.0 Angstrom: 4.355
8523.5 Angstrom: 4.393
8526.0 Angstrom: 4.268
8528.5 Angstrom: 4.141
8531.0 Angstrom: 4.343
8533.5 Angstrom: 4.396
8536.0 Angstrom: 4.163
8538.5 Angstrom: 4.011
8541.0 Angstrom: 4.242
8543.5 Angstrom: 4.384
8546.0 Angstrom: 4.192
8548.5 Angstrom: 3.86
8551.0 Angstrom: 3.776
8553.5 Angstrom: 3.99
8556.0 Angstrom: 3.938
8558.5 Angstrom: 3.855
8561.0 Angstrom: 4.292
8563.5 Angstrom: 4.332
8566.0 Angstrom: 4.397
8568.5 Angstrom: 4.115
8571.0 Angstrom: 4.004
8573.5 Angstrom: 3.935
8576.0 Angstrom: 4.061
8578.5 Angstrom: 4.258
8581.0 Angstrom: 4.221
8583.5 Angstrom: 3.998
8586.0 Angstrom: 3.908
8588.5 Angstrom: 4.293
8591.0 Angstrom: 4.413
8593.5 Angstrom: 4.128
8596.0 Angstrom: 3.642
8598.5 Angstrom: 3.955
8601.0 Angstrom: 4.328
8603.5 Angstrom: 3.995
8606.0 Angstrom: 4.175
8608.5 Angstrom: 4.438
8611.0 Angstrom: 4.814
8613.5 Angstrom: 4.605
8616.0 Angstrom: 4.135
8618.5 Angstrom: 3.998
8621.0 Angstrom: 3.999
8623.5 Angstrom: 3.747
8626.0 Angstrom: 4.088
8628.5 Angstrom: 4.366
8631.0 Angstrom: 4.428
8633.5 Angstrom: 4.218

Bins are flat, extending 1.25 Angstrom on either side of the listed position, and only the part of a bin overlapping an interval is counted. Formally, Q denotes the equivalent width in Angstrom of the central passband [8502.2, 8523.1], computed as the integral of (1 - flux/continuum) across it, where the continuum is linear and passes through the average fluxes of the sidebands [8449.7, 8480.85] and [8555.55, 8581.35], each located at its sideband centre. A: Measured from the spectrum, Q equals 4.7 Angstrom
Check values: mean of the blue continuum 9.85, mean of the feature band 5.67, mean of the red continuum 4.13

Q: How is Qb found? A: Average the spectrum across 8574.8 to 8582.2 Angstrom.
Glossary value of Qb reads 4.18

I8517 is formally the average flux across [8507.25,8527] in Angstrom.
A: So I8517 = 4.48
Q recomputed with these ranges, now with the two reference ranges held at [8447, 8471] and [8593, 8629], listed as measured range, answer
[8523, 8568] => 7.3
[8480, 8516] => -4.1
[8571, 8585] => 1.5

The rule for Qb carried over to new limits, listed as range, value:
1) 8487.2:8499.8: 5.61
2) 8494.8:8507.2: 8.97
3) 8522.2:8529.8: 4.27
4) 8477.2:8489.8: 7.61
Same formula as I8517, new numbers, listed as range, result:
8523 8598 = 4.13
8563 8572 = 4.21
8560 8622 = 4.18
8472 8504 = 9.58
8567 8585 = 4.09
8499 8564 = 4.92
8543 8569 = 4.09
